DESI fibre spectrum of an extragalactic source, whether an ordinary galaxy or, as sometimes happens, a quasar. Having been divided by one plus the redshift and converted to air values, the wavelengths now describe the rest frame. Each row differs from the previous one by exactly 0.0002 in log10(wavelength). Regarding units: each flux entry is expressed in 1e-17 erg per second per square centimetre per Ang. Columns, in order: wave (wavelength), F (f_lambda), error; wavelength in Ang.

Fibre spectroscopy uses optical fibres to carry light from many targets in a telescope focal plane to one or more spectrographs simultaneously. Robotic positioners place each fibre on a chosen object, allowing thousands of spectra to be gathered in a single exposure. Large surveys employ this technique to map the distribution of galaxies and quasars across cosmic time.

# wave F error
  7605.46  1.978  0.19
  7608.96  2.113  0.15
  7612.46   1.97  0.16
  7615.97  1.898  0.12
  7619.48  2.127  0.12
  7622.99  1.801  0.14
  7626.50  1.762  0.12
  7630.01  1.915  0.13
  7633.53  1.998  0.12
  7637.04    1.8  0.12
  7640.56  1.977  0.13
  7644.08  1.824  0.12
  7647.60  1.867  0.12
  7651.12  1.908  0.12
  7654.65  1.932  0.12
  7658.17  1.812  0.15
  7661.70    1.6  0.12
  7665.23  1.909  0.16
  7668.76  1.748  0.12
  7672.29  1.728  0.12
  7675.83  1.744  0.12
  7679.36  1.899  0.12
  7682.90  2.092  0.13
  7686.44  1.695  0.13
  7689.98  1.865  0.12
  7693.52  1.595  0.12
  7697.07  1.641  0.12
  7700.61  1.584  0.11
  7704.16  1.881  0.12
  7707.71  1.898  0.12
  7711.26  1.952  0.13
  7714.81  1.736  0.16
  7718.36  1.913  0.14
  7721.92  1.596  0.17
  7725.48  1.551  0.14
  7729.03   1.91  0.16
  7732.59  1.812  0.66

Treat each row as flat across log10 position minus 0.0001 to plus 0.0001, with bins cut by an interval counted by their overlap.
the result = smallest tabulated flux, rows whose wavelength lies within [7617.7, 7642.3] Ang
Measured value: 1.762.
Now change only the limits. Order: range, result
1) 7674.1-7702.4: 1.584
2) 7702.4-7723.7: 1.596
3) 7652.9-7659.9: 1.812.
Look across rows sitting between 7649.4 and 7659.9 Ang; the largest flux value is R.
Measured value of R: 1.932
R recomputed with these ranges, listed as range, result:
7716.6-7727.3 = 1.913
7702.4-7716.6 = 1.952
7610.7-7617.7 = 1.97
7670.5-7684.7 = 2.092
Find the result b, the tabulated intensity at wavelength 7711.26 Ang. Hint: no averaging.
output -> 1.952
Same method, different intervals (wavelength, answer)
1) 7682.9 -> 2.092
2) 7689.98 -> 1.865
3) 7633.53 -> 1.998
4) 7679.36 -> 1.899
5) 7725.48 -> 1.551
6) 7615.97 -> 1.898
